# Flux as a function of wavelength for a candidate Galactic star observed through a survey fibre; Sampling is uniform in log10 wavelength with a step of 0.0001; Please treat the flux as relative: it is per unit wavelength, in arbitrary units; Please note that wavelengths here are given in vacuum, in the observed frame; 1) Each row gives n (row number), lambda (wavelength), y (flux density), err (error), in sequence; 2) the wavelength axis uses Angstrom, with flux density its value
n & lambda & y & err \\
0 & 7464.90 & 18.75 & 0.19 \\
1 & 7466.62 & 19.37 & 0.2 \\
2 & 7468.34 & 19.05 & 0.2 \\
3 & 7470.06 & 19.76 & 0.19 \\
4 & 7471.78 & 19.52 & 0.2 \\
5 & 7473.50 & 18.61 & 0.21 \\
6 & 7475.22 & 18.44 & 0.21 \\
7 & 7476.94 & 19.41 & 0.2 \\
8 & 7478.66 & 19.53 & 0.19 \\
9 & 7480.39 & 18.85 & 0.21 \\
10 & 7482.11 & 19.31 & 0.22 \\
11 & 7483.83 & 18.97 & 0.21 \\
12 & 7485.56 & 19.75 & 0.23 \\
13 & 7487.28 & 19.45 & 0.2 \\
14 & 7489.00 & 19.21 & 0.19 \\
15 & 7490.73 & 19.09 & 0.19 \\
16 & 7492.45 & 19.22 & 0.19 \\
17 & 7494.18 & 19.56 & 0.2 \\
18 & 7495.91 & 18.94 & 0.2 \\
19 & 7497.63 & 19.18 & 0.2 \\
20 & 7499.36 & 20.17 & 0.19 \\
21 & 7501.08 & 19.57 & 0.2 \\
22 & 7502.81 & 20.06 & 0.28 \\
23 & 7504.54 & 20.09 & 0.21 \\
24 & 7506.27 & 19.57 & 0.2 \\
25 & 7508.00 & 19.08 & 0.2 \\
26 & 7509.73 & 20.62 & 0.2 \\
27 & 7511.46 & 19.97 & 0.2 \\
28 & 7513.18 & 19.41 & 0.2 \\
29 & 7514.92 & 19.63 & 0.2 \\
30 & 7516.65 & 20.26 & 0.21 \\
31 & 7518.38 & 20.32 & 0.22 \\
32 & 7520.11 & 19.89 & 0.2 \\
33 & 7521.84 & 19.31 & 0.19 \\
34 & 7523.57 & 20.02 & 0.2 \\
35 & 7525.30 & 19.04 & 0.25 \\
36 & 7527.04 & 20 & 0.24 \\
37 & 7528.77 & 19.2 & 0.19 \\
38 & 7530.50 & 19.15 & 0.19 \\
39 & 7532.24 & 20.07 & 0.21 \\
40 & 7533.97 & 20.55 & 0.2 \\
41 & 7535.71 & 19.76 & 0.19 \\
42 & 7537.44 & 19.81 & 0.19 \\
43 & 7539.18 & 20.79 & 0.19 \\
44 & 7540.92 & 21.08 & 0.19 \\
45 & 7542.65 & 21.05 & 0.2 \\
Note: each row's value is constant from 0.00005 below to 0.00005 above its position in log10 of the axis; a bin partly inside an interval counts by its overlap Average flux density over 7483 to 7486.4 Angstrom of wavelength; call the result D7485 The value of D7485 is 19.3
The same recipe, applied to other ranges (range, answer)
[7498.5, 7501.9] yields 19.9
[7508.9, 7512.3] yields 20.3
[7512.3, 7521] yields 19.9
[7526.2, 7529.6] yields 19.6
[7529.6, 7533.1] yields 19.6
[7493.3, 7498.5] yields 19.2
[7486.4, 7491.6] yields 19.3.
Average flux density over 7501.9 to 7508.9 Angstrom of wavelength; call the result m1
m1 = 19.7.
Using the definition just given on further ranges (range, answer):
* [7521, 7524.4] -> 19.7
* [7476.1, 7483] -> 19.3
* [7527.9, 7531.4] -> 19.2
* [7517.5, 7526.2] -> 19.7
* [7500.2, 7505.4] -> 19.9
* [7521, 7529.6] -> 19.5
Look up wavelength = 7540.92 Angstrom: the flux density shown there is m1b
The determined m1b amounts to 21.08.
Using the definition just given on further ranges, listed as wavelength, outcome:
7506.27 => 19.57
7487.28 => 19.45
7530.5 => 19.15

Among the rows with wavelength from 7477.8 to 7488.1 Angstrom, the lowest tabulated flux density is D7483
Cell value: 18.85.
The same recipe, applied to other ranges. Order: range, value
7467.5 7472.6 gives 19.05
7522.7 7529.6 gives 19.04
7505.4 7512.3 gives 19.08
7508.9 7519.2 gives 19.41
